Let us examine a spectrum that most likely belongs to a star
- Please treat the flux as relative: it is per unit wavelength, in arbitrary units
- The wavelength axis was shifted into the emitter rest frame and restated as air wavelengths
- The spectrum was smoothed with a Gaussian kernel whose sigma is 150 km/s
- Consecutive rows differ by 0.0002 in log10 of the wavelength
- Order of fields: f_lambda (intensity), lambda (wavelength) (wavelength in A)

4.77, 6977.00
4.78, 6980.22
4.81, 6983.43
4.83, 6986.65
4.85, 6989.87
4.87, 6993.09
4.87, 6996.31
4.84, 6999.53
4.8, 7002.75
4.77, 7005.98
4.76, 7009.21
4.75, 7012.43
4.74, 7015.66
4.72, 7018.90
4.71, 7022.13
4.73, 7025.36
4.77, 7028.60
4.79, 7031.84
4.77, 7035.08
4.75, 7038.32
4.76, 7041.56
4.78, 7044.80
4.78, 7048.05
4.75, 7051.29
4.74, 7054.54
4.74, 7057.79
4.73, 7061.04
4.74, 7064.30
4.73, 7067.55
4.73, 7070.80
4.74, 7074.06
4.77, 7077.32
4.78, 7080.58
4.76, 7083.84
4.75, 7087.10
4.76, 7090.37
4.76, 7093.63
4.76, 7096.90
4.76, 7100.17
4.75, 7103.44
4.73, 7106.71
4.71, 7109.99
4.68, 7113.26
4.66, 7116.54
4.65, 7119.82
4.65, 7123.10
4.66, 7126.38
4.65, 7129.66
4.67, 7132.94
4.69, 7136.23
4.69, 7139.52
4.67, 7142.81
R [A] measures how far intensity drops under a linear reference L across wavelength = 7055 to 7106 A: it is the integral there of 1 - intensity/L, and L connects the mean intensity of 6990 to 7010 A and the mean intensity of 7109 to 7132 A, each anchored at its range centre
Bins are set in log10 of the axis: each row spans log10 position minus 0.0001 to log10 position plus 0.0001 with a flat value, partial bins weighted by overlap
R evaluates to -0.35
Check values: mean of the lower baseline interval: 4.82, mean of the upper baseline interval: 4.67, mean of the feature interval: 4.75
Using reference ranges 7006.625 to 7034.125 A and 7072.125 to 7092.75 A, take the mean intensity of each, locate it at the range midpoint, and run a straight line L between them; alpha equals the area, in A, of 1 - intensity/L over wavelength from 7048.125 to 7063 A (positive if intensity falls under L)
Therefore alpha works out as 0.03 A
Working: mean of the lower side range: 4.75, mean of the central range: 4.74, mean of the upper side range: 4.76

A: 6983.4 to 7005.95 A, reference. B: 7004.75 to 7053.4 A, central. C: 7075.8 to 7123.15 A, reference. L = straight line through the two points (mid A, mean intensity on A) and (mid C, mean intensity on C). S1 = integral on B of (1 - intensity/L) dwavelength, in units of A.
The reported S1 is 0.47 A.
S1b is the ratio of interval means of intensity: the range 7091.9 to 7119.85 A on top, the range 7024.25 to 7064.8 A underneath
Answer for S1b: 0.99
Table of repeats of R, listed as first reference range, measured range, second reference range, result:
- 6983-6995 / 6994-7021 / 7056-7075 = 0.19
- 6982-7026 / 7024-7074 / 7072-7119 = 0.13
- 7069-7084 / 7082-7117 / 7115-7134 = -0.21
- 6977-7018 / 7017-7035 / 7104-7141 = 0.10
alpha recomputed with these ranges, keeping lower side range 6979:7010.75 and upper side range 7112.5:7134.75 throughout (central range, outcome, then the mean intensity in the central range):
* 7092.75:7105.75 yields -0.2 A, 4.76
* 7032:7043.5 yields 0.0 A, 4.77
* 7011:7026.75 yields 0.2 A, 4.73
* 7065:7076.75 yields 0.0 A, 4.74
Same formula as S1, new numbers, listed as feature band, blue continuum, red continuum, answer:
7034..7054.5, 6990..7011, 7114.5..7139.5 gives 0.0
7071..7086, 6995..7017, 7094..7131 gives -0.1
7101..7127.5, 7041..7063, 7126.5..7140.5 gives 0.0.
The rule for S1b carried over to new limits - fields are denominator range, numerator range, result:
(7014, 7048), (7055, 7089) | 1.00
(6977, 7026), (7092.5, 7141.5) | 0.98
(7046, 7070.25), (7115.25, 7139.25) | 0.98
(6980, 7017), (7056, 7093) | 0.99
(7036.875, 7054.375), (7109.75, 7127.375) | 0.98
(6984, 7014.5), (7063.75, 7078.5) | 0.99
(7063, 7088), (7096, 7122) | 0.99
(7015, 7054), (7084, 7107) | 1.00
